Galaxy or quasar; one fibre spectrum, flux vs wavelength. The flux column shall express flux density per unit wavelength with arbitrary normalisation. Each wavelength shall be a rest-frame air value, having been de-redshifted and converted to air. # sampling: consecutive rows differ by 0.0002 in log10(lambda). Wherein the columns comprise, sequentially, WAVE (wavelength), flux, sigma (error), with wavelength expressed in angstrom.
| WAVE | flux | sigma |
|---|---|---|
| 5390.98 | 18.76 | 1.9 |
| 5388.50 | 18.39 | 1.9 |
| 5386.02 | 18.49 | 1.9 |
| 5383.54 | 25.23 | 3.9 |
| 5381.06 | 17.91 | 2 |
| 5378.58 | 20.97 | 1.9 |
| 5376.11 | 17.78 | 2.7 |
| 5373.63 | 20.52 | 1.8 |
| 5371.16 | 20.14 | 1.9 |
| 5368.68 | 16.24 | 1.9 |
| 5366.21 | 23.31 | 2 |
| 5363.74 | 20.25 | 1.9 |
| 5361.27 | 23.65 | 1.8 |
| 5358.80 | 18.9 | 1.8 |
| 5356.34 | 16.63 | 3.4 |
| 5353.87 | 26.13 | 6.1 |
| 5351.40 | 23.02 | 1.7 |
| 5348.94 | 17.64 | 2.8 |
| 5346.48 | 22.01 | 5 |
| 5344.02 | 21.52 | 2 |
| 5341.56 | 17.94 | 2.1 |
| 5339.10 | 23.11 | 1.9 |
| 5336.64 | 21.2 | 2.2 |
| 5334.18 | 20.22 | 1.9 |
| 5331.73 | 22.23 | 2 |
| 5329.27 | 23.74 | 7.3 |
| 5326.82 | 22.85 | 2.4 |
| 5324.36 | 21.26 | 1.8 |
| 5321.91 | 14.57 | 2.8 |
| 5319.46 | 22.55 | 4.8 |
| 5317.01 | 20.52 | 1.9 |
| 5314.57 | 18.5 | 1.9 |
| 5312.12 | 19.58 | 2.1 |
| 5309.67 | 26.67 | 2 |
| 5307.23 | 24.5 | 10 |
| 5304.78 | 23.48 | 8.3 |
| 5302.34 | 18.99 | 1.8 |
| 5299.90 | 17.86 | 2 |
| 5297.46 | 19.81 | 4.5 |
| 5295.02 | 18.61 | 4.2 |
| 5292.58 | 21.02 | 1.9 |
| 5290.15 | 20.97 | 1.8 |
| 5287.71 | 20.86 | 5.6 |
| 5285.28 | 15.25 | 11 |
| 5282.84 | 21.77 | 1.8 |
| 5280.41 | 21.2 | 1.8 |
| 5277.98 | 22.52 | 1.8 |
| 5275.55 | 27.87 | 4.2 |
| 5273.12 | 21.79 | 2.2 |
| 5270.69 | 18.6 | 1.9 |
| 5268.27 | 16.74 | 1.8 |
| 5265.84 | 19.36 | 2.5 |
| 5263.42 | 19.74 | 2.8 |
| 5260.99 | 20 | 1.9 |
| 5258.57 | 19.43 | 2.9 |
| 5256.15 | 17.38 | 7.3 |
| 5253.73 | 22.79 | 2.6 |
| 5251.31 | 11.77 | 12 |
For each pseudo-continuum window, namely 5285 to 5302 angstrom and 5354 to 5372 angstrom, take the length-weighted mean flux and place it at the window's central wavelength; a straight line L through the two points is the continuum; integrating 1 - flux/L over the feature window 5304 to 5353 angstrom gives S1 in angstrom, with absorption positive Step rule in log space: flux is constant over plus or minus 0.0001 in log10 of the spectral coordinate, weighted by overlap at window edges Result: -3.81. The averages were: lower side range 19.4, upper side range 20.2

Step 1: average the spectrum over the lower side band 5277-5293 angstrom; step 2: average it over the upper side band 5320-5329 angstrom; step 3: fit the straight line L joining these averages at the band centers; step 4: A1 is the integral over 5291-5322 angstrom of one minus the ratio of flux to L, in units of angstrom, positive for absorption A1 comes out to -0.6 angstrom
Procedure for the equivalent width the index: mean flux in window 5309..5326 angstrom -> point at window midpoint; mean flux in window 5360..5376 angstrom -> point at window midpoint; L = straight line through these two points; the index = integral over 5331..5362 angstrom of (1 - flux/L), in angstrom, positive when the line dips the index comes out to -0.9 angstrom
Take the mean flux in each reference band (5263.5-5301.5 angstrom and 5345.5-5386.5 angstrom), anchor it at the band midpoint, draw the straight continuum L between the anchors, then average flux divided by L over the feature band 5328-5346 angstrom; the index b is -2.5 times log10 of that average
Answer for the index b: -0.05 mag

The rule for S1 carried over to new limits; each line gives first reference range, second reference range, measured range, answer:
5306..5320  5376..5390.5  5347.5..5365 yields -0.16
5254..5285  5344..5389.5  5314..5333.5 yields -0.38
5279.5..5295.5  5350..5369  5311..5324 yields 0.77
